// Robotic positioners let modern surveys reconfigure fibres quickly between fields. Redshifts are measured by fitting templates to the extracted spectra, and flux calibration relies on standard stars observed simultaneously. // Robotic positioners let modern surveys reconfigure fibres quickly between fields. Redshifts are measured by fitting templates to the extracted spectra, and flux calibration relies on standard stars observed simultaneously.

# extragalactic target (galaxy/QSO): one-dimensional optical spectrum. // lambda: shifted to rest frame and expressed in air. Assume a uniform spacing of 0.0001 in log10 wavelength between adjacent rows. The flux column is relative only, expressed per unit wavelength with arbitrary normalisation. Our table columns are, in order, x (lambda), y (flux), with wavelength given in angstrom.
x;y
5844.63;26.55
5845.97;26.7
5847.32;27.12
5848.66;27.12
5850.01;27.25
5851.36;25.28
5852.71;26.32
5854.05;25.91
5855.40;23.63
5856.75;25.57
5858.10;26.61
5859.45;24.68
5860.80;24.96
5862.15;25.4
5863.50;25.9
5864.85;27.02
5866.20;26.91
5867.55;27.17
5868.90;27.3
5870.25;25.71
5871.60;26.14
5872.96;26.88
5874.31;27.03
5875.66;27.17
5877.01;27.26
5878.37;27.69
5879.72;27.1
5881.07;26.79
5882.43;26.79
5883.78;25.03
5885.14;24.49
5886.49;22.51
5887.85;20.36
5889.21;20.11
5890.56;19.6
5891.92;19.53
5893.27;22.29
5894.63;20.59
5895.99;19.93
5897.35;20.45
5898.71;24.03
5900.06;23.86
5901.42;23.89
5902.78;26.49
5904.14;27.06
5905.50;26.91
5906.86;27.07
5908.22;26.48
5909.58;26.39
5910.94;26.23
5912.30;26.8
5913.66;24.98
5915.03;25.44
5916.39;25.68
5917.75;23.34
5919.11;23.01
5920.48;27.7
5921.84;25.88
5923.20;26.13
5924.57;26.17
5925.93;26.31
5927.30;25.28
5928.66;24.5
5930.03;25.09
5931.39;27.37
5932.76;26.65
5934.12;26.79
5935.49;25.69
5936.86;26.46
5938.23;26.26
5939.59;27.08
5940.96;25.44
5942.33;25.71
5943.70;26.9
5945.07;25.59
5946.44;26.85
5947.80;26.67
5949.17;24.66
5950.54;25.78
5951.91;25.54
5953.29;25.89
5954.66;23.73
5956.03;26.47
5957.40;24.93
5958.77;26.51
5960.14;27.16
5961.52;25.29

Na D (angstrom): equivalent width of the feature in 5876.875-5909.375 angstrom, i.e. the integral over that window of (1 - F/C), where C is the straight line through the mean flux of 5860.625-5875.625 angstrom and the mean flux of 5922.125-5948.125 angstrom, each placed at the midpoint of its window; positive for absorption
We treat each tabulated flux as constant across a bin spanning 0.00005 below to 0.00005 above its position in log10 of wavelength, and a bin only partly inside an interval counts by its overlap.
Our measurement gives 2.92 angstrom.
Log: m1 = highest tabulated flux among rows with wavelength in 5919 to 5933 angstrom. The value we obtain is 27.7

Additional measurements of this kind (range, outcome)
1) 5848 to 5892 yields 27.69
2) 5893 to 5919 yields 27.07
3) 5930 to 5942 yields 27.37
